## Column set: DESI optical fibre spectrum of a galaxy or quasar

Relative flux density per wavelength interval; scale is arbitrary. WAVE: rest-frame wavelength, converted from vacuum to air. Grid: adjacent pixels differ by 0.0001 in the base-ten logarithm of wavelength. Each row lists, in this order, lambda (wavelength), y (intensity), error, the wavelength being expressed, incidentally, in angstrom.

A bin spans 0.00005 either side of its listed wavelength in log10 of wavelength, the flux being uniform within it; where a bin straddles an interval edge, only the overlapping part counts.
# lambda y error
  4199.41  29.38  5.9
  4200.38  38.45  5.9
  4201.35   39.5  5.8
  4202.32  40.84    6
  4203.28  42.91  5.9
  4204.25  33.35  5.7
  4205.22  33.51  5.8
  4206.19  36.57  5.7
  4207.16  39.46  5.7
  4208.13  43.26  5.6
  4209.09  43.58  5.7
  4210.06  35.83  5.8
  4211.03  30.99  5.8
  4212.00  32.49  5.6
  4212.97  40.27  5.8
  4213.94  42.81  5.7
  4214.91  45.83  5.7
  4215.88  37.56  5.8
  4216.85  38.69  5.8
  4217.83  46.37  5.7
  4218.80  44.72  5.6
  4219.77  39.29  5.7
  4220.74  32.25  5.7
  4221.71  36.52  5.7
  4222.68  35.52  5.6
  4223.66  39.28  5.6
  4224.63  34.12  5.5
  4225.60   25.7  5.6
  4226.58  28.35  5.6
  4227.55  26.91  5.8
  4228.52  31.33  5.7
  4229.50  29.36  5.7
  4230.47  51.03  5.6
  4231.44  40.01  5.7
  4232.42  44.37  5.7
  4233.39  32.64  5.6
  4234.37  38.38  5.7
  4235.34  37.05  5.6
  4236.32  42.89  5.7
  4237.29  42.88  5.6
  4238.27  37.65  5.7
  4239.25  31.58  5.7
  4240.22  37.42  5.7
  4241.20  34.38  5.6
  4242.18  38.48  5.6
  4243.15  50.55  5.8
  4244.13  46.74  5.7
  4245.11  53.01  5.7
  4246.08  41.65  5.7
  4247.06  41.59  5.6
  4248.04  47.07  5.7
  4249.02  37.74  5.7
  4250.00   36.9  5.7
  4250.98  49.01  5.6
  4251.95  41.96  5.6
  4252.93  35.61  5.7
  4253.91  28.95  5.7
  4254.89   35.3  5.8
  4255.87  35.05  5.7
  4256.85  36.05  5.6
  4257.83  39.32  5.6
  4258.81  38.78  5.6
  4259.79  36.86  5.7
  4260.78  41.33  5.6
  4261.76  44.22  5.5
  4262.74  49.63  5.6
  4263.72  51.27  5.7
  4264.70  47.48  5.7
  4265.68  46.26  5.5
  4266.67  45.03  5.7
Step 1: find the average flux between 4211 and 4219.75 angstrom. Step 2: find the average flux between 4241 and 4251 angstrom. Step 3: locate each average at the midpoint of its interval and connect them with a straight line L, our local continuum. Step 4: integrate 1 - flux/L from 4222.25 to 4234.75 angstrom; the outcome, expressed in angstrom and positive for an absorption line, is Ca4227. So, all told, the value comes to 2.0 angstrom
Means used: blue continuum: 40.4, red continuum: 43.4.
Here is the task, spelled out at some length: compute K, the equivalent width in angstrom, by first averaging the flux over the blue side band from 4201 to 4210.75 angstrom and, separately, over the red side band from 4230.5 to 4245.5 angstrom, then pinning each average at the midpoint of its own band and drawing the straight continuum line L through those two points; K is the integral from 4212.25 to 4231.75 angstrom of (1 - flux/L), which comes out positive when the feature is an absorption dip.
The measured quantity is 1.23 angstrom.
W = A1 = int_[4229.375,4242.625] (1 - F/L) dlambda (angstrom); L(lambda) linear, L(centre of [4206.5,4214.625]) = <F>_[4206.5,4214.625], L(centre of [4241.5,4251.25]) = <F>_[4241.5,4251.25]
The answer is 1.2 angstrom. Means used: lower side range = 38.7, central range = 38.7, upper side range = 44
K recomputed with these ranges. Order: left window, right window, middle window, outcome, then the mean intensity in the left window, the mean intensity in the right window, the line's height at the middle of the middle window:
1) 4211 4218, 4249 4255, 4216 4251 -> 0.03 angstrom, 39.6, 38.1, 38.8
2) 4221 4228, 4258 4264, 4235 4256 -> -0.98 angstrom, 32.4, 43.2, 38.6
